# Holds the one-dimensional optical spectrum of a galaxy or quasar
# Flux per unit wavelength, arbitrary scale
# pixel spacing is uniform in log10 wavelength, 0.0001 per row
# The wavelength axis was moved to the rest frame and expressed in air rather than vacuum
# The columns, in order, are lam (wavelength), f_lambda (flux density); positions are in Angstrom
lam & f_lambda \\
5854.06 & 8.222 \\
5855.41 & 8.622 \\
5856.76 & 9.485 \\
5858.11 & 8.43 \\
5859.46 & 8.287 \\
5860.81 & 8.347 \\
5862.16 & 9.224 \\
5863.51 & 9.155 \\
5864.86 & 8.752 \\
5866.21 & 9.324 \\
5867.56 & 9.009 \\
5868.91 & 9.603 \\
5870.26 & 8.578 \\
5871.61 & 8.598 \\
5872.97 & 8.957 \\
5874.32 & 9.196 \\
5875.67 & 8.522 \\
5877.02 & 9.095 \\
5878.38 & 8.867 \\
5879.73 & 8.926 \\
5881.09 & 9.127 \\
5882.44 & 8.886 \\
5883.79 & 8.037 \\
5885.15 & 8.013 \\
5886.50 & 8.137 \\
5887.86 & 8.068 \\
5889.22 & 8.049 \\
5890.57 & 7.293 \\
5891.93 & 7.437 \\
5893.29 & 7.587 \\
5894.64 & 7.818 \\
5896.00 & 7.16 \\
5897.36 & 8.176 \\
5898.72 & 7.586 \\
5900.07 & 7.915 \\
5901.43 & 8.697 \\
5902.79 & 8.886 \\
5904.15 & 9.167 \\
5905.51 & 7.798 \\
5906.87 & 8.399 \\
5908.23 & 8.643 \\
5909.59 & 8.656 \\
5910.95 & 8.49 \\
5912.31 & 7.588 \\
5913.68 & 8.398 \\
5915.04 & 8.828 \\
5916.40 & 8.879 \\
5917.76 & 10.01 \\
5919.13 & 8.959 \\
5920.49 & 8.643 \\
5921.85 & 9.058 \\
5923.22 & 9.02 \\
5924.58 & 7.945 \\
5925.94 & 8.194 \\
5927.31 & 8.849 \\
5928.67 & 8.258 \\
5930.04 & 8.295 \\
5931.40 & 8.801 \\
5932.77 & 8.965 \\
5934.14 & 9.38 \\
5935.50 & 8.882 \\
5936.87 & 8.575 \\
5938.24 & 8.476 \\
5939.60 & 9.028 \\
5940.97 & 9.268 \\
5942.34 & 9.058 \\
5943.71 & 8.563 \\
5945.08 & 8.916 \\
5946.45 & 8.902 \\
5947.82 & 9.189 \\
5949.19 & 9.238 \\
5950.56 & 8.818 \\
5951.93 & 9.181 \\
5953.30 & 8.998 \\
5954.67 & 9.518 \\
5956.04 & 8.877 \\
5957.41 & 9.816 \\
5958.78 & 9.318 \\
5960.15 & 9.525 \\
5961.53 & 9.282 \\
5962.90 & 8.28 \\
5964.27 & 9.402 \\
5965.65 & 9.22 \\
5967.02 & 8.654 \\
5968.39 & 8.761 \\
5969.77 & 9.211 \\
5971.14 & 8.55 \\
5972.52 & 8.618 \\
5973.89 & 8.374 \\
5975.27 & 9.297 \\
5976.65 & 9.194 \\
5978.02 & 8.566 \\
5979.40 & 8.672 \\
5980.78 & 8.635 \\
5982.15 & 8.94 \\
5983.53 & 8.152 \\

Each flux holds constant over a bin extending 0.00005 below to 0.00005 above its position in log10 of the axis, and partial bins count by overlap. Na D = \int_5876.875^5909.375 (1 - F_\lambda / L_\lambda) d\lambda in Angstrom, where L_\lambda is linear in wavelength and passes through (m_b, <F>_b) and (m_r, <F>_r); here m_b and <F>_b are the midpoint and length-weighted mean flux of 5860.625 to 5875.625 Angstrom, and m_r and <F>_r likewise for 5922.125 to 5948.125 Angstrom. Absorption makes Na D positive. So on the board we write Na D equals 2.4 Angstrom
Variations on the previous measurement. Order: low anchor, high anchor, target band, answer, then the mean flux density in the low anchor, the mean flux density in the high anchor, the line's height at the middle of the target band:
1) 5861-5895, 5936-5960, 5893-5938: 1.7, 8.57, 9.05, 8.83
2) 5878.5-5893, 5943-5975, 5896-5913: 0.3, 8.21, 9.01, 8.41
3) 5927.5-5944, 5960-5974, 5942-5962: -0.7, 8.8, 8.9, 8.85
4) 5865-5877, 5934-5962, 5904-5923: 0.8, 8.97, 9.08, 9.03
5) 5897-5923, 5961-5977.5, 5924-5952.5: -0.2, 8.58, 8.9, 8.73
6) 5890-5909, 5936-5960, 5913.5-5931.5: -0.4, 8.05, 9.05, 8.52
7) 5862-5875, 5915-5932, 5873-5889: 0.6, 9.03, 8.75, 8.97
